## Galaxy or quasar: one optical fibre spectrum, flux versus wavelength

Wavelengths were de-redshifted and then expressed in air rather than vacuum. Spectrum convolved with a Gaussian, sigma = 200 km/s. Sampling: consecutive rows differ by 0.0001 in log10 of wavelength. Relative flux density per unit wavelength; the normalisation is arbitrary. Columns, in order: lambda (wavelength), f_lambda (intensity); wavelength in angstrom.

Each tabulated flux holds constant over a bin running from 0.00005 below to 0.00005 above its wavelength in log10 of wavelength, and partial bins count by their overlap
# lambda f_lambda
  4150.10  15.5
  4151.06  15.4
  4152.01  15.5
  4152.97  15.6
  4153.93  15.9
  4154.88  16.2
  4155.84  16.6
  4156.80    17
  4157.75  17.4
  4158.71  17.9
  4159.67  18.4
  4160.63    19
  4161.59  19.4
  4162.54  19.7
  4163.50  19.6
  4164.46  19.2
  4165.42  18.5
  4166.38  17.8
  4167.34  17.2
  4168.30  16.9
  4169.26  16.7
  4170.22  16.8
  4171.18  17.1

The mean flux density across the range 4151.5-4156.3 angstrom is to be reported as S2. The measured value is 16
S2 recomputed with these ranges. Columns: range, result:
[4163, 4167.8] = 18.5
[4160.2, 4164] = 19.4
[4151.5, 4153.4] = 15.6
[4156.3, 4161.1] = 17.9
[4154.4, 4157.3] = 16.6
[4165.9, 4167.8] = 17.5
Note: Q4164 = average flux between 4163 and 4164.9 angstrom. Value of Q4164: 19.4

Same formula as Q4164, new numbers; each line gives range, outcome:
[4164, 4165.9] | 18.8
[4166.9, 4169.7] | 16.9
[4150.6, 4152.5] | 15.5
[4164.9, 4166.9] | 18.1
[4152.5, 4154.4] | 15.7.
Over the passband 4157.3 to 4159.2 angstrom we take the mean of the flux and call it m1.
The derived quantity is 17.6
